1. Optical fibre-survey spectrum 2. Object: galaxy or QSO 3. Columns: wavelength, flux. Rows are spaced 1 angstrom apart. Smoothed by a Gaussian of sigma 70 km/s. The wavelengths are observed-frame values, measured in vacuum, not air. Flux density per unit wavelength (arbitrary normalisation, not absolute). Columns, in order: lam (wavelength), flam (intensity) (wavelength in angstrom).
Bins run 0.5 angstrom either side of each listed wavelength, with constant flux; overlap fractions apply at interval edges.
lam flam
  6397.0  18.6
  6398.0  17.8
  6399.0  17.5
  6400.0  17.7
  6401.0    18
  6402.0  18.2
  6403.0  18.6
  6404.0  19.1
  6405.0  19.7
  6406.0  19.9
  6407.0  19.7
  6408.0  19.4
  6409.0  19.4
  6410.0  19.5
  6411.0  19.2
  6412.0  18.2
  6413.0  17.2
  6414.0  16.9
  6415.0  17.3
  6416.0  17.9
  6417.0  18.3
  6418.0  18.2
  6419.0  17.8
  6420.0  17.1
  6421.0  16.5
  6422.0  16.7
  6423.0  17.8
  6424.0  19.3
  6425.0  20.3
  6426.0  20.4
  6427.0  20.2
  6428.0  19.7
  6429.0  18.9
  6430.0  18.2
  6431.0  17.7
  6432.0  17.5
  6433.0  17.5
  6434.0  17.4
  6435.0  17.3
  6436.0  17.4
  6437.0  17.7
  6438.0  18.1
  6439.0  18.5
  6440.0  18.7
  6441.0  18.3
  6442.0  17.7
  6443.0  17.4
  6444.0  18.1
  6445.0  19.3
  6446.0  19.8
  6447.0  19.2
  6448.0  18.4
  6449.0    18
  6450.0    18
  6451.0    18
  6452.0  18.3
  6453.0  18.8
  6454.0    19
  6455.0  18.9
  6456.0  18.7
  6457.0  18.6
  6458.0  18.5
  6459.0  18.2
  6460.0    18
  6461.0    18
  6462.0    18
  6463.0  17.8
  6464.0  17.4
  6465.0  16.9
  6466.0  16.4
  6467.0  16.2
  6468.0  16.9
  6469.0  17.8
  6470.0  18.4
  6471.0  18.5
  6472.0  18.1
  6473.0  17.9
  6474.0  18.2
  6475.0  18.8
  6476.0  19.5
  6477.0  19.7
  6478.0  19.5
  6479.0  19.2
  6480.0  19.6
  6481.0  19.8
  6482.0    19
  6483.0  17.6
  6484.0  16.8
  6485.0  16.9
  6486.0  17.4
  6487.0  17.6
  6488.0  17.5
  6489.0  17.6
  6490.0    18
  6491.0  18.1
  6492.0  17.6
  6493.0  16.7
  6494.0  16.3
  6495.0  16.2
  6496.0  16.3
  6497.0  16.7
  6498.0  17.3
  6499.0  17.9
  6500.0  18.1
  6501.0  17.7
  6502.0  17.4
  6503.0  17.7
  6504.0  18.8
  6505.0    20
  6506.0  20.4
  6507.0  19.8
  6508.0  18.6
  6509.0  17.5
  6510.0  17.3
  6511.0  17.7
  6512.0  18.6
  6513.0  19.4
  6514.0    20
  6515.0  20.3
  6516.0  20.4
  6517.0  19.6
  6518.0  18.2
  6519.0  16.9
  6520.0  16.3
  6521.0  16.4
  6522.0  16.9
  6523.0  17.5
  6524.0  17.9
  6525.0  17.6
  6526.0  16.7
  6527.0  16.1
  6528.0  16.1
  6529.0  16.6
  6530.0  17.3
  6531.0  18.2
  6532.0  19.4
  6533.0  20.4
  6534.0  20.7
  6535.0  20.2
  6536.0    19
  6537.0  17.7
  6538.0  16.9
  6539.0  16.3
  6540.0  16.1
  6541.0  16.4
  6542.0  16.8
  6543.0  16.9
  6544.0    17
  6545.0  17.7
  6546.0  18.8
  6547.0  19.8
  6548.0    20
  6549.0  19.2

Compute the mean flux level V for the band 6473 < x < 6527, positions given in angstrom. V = 18.1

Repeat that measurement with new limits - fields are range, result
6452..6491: 18.2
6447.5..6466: 18.1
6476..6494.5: 18.1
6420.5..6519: 18.2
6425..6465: 18.4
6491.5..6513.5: 17.9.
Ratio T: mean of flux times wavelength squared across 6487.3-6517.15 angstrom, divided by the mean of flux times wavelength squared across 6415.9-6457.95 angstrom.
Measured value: 1.0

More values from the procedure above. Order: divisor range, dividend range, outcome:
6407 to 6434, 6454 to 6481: 1.01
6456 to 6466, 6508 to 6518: 1.07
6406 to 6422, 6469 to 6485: 1.04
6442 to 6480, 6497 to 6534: 1.01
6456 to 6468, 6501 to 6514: 1.07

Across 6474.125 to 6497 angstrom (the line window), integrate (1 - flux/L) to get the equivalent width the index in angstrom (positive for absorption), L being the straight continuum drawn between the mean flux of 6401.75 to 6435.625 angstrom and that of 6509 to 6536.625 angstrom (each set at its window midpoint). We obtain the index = 0.40 angstrom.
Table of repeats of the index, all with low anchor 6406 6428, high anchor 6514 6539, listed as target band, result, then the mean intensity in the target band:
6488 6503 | 0.7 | 17.3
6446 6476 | 0.3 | 18.1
